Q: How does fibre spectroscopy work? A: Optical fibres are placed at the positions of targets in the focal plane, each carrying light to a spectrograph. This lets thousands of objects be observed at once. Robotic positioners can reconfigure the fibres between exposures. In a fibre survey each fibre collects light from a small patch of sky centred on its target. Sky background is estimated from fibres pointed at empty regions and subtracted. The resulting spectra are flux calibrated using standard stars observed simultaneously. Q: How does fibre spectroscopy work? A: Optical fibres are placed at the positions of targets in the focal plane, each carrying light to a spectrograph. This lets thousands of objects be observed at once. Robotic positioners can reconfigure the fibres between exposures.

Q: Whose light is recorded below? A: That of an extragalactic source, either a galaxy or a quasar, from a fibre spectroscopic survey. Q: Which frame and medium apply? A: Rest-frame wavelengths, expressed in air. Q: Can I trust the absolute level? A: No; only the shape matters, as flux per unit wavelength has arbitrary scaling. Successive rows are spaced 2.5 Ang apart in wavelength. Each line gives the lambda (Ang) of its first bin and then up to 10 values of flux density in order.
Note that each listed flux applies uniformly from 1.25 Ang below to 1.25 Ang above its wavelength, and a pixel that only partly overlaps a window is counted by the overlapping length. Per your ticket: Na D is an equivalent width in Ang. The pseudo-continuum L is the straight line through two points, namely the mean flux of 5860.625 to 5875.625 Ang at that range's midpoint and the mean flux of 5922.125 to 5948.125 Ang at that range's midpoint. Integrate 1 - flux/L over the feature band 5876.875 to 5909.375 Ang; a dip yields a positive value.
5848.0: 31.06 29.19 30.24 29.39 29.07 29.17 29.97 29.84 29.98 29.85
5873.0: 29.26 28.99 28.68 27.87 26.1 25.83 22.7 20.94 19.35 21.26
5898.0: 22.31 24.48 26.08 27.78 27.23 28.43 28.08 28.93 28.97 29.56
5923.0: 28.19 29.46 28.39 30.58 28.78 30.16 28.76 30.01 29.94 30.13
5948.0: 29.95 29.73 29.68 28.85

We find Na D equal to 5.4 Ang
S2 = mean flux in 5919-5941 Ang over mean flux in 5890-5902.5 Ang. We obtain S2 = 1.3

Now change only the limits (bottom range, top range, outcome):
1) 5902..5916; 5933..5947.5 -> 1.07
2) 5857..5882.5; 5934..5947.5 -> 1.02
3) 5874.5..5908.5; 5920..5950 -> 1.18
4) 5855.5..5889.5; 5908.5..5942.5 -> 1.03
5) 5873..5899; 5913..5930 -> 1.17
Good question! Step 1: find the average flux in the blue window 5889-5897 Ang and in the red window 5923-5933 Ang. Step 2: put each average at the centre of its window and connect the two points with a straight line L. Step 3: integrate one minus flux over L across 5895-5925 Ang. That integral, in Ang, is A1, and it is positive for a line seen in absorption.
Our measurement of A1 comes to -2.6 Ang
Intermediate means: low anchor 20.6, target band 27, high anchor 29.2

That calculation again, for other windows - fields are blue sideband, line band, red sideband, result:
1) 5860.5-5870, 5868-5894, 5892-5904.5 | 0.4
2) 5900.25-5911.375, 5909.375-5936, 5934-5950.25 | -0.7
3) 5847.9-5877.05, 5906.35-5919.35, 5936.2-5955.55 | 0.6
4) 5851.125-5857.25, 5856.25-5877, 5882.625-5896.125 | -1.8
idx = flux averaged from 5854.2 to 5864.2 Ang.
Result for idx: 29.4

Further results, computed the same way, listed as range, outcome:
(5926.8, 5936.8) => 29.5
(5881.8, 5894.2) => 23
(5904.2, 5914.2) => 27.9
